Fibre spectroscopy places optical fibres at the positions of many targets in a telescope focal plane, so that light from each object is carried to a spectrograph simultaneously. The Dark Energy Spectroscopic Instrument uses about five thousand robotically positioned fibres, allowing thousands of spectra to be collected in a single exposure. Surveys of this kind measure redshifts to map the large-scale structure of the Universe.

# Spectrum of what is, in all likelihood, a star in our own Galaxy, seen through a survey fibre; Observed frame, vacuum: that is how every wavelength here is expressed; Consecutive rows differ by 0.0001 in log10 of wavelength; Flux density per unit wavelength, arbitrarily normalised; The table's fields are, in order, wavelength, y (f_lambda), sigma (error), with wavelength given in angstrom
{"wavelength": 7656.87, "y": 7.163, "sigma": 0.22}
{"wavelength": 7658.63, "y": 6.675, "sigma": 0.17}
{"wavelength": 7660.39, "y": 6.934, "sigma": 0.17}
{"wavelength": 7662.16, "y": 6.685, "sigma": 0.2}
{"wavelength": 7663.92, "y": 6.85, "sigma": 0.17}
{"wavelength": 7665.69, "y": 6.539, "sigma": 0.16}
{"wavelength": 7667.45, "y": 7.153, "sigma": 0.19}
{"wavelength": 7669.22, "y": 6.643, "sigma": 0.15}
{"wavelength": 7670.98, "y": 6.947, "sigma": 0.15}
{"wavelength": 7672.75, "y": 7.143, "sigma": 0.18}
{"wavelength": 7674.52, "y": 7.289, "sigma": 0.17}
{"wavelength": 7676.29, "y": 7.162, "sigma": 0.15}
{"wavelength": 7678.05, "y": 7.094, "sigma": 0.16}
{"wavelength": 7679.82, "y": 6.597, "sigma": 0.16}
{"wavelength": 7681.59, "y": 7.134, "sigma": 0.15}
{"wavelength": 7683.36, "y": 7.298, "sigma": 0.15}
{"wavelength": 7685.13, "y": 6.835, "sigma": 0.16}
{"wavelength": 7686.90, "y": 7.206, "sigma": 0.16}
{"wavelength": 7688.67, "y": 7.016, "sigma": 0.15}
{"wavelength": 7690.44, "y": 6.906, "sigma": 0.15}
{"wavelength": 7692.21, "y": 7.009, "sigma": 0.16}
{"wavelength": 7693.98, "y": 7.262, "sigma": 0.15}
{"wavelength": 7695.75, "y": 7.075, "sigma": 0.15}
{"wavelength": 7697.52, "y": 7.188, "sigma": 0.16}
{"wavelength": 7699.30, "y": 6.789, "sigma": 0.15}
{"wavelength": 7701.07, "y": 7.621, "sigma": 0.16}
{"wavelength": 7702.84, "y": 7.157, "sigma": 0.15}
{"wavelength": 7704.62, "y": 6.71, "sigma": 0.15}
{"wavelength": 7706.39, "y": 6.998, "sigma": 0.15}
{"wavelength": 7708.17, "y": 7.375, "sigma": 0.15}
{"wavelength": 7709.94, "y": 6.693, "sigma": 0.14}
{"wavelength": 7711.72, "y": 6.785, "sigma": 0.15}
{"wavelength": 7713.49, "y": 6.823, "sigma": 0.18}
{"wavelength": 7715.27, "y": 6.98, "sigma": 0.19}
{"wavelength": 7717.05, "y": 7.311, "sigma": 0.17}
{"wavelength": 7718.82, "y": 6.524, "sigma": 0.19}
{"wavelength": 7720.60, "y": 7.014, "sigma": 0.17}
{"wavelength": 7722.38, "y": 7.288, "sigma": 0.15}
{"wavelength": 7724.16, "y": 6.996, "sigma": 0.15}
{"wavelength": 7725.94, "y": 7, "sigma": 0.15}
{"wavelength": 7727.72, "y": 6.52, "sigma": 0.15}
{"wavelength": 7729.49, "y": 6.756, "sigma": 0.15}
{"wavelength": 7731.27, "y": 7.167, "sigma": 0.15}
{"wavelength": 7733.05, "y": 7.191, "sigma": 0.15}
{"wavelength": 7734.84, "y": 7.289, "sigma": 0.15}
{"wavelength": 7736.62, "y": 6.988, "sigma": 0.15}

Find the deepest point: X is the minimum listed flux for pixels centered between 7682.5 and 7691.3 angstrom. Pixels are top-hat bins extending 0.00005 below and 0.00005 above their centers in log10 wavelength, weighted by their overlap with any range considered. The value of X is 6.835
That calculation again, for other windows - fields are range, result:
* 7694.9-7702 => 6.789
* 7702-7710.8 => 6.693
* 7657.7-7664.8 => 6.675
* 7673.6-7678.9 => 7.094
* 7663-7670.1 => 6.539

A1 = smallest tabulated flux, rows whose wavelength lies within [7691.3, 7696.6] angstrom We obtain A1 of 7.009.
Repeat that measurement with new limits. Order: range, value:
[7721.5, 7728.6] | 6.52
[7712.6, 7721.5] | 6.524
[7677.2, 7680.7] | 6.597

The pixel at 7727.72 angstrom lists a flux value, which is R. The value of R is 6.52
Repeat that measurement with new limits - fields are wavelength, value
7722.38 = 7.288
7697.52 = 7.188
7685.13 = 6.835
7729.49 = 6.756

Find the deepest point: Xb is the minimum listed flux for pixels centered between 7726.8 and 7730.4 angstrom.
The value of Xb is 6.52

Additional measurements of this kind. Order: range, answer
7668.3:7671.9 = 6.643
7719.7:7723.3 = 7.014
